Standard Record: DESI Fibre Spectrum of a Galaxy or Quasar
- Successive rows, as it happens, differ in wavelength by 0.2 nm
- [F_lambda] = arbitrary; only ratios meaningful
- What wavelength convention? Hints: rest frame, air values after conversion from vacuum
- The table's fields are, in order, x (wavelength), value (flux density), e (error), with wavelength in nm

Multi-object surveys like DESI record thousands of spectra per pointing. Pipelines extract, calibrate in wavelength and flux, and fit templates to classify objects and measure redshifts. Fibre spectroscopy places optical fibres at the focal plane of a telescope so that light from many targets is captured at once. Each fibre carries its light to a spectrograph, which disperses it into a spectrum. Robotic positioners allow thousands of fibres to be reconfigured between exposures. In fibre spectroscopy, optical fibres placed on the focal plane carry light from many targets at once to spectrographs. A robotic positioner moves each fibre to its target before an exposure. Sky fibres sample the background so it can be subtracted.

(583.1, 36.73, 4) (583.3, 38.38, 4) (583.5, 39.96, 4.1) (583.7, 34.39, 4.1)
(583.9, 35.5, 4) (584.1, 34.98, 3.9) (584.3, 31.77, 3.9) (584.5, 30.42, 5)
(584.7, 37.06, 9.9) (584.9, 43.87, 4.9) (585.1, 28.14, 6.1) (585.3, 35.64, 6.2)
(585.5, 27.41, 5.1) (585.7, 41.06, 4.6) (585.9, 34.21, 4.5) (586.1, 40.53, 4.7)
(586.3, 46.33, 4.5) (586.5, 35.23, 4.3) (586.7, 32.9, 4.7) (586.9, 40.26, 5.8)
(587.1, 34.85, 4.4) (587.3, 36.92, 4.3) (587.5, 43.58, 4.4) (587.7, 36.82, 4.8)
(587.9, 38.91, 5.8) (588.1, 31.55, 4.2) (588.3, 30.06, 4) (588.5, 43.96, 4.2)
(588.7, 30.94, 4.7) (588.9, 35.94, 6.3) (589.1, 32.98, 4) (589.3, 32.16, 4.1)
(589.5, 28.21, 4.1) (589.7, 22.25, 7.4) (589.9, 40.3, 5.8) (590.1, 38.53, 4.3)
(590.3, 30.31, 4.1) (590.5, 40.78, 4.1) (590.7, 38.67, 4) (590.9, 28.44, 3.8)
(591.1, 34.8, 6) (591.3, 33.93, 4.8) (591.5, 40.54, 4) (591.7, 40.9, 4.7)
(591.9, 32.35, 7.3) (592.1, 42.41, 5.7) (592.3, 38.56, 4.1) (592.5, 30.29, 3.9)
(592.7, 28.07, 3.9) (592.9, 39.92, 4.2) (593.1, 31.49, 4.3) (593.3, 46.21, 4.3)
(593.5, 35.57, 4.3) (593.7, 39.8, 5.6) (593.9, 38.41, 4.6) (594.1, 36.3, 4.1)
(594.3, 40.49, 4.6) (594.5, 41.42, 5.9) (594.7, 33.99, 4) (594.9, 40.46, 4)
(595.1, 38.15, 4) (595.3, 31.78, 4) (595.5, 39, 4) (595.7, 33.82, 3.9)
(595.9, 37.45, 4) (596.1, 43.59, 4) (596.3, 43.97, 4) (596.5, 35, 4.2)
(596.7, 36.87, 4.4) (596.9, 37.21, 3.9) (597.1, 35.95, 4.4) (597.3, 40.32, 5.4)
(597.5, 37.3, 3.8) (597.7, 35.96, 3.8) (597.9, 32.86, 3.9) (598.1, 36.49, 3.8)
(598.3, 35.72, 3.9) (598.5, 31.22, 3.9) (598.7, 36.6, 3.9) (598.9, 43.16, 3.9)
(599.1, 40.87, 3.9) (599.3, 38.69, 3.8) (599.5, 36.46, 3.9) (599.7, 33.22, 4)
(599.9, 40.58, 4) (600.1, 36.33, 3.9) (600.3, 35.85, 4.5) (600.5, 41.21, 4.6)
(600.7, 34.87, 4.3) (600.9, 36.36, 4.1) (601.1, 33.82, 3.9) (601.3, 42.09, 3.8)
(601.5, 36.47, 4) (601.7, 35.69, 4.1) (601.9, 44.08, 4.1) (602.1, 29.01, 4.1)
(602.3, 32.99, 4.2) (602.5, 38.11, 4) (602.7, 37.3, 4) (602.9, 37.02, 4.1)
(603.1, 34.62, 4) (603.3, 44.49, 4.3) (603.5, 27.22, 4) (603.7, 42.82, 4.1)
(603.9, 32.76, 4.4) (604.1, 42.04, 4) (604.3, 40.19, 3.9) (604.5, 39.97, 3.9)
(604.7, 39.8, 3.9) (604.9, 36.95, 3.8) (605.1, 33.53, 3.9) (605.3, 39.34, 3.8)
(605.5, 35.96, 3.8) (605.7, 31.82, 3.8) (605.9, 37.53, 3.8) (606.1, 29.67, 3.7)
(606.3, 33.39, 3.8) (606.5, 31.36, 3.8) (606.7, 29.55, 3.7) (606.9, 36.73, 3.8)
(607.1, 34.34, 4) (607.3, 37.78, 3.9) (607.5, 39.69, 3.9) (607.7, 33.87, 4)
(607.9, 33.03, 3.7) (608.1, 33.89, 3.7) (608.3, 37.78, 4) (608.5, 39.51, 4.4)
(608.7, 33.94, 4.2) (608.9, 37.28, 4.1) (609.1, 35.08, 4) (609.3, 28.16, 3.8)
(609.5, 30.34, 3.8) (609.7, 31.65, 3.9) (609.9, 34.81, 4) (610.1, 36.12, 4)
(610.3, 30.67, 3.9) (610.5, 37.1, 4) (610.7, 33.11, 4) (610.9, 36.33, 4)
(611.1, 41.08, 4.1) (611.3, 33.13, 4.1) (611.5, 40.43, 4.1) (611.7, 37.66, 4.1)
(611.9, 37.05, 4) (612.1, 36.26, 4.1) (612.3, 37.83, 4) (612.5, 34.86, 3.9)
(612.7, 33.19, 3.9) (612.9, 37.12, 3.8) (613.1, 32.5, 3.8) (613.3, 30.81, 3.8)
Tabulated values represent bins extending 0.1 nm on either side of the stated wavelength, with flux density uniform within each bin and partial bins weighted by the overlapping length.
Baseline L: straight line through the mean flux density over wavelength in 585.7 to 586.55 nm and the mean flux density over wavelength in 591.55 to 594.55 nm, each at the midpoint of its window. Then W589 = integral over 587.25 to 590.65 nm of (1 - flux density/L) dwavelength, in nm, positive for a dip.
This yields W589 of 0.33 nm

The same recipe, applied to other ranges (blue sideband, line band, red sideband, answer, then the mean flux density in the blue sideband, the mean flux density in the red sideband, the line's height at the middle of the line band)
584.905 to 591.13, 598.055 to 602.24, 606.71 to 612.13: -0.201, 35.4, 35.3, 35.4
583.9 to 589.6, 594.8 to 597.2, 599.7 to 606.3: -0.099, 35.6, 36.8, 36.3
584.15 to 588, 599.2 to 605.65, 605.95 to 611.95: -0.331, 36.6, 34.8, 35.3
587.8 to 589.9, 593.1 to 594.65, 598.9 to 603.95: -0.195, 33.1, 37.1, 34.7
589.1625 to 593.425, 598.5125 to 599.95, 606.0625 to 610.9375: -0.134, 35.2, 34.2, 34.7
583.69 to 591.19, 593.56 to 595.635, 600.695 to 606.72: -0.125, 35.3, 36.3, 35.7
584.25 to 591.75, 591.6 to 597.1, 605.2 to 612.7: -0.328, 35.5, 35.1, 35.4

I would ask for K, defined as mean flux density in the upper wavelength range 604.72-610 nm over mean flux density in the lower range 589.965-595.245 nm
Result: 0.9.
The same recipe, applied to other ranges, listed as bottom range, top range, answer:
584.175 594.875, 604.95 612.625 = 0.97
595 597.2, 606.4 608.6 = 0.94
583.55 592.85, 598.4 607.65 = 1.03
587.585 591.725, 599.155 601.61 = 1.07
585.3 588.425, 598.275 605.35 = 1.01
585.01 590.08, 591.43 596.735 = 1.07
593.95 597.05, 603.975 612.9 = 0.94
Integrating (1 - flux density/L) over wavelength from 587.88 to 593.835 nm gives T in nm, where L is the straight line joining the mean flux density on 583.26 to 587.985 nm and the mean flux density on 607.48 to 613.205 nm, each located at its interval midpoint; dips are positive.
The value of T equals 0.17 nm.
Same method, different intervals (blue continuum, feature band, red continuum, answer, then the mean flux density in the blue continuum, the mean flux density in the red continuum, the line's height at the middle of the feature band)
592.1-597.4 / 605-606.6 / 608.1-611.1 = 0.059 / 37.6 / 34.6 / 35.4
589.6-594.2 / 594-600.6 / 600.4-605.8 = -0.180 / 36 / 37.1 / 36.5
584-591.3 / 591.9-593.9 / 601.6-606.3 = -0.060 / 35.3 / 36.6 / 35.7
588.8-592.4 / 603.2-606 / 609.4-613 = -0.166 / 35.1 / 35.5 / 35.4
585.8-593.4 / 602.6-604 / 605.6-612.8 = -0.056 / 35.9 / 34.9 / 35.2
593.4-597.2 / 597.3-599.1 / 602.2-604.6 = 0.050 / 37.9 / 37.5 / 37.7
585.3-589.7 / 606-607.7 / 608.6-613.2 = 0.052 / 35.6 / 35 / 35.1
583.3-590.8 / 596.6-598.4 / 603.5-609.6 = -0.049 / 35.6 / 35.5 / 35.5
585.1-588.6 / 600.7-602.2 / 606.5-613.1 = -0.037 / 36.8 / 35.2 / 35.8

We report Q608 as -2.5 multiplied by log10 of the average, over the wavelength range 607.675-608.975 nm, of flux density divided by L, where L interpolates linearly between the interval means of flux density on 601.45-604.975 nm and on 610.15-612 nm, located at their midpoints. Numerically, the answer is 0.03 mag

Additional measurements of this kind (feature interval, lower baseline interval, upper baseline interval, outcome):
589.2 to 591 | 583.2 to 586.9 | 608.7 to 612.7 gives 0.082 mag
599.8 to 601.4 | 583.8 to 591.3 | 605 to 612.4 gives -0.075 mag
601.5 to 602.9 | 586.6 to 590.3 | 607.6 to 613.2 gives -0.037 mag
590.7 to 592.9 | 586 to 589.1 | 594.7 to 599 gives 0.052 mag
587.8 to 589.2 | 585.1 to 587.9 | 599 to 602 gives 0.069 mag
